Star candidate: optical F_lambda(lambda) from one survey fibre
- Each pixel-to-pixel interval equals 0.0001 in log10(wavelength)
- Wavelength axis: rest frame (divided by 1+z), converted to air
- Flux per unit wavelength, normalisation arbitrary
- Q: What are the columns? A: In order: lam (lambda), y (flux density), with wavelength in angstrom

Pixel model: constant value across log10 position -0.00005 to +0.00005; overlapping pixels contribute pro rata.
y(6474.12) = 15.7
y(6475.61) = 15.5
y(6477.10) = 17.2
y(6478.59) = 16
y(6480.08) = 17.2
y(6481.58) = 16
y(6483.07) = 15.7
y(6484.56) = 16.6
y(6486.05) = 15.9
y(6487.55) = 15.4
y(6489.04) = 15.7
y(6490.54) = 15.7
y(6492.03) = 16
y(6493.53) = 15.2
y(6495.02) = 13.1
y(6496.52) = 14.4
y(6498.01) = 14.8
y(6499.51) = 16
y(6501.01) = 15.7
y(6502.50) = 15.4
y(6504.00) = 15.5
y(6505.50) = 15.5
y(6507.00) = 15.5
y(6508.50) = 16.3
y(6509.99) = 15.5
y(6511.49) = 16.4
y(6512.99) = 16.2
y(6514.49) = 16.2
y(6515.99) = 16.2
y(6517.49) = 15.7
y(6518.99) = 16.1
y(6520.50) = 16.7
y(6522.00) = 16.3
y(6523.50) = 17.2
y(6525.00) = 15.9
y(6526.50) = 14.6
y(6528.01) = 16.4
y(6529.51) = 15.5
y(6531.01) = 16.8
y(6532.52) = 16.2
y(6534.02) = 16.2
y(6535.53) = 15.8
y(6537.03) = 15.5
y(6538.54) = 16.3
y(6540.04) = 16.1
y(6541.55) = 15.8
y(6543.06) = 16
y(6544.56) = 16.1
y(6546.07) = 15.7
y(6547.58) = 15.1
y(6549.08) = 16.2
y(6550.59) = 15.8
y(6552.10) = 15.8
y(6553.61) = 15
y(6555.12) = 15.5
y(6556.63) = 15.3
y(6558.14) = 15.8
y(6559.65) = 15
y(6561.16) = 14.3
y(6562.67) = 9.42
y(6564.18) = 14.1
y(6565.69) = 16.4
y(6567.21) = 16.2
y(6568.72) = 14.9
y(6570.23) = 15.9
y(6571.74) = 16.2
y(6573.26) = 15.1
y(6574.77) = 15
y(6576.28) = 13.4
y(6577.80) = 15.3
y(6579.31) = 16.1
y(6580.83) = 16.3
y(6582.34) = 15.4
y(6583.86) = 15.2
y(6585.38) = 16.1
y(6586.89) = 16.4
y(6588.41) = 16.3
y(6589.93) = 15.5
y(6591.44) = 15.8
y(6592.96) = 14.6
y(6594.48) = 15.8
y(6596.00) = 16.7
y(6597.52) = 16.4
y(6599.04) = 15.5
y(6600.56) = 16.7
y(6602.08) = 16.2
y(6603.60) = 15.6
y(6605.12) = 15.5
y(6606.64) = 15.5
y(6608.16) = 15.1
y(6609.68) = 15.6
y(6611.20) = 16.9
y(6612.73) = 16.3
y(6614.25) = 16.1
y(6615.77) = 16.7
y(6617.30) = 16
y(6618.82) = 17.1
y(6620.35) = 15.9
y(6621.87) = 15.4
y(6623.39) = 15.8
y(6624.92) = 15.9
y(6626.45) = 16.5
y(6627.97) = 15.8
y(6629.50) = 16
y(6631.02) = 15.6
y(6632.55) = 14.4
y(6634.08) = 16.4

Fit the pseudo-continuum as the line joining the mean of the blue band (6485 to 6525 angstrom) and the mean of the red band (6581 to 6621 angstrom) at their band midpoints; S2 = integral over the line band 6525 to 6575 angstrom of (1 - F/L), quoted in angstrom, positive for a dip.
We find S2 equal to 1.2 angstrom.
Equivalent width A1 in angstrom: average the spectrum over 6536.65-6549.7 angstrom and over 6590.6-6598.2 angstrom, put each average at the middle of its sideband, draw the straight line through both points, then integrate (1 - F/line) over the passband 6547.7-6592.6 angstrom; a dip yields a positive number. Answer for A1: 1.6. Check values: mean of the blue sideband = 15.9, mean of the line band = 15.3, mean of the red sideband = 15.9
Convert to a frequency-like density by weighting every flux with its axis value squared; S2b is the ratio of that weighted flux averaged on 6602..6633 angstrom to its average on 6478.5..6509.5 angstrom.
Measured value 1.06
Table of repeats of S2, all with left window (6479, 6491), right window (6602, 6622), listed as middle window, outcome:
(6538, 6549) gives 0.1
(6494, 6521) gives 0.7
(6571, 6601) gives 0.6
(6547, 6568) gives 1.3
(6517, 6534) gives -0.1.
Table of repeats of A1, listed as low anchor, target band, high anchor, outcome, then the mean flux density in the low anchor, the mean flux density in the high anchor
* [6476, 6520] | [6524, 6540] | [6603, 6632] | -0.1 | 15.8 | 16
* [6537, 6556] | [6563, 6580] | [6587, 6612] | 0.7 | 15.8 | 15.9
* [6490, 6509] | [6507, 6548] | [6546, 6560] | -1.6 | 15.3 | 15.5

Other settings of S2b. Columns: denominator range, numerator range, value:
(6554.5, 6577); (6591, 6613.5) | 1.08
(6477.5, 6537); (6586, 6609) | 1.03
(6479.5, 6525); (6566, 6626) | 1.03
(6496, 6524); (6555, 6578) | 0.95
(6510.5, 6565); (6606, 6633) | 1.04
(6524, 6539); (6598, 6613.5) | 1.02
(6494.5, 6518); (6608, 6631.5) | 1.07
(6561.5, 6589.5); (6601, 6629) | 1.07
